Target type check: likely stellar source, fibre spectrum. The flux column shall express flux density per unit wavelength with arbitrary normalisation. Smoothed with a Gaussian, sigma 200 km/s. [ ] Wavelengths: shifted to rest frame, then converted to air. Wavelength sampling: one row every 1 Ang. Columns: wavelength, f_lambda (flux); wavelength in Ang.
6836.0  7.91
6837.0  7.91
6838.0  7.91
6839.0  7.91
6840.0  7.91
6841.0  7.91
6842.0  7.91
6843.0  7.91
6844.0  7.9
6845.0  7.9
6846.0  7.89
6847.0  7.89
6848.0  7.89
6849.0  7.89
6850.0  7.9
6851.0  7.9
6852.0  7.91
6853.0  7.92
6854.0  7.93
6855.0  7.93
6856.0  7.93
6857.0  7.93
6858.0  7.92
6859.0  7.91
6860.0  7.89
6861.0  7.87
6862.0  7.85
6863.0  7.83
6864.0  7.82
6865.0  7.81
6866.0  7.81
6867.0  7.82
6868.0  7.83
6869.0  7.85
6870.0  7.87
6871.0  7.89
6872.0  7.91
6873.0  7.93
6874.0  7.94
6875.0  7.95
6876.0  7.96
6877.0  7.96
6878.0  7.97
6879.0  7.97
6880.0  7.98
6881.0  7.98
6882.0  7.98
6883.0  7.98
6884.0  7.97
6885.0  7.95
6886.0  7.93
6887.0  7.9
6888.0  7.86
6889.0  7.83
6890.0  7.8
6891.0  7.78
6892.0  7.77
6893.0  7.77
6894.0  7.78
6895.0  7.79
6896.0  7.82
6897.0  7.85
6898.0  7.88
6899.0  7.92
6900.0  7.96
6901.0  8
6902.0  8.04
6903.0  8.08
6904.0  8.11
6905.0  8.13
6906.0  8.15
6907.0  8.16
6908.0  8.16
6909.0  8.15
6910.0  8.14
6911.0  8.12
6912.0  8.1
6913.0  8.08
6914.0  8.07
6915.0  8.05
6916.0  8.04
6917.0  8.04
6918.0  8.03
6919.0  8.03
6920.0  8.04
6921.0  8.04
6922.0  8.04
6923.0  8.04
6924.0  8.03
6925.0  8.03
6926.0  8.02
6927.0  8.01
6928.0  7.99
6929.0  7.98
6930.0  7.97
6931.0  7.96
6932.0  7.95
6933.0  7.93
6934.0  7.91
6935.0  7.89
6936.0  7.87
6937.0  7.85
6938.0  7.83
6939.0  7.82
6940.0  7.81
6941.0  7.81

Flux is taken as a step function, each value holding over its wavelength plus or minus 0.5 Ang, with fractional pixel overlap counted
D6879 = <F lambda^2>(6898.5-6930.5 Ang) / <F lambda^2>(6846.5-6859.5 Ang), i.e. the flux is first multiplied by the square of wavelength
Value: 1.04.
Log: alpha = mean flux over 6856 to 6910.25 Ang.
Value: 7.93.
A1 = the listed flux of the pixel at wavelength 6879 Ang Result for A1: 7.97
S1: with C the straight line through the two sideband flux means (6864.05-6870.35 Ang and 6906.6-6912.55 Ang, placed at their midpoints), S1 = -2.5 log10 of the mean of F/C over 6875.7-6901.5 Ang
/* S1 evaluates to 0.012 mag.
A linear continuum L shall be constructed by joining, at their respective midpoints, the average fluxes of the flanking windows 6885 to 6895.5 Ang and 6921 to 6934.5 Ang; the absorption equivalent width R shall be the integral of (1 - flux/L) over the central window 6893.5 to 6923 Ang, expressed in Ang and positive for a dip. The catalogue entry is -0.5 Ang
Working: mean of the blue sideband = 7.83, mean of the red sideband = 7.99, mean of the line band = 8.03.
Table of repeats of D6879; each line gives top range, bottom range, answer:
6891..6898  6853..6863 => 1.00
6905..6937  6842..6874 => 1.04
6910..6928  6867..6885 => 1.03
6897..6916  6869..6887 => 1.02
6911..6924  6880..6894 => 1.03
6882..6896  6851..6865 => 1.00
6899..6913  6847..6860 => 1.04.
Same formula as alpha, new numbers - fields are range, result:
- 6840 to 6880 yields 7.9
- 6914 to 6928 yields 8.03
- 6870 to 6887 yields 7.95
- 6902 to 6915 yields 8.12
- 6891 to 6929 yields 8.01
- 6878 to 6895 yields 7.89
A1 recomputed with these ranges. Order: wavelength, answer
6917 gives 8.04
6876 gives 7.96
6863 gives 7.83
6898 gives 7.88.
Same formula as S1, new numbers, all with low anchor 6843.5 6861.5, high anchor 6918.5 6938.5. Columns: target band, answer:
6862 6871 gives 0.01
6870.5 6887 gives 0.00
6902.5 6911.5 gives -0.02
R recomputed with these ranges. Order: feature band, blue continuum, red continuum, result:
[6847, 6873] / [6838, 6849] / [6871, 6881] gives 0.1 Ang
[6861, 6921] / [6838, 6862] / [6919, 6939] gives -0.1 Ang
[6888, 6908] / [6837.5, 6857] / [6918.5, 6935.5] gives 0.1 Ang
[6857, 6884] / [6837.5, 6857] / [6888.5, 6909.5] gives 0.1 Ang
